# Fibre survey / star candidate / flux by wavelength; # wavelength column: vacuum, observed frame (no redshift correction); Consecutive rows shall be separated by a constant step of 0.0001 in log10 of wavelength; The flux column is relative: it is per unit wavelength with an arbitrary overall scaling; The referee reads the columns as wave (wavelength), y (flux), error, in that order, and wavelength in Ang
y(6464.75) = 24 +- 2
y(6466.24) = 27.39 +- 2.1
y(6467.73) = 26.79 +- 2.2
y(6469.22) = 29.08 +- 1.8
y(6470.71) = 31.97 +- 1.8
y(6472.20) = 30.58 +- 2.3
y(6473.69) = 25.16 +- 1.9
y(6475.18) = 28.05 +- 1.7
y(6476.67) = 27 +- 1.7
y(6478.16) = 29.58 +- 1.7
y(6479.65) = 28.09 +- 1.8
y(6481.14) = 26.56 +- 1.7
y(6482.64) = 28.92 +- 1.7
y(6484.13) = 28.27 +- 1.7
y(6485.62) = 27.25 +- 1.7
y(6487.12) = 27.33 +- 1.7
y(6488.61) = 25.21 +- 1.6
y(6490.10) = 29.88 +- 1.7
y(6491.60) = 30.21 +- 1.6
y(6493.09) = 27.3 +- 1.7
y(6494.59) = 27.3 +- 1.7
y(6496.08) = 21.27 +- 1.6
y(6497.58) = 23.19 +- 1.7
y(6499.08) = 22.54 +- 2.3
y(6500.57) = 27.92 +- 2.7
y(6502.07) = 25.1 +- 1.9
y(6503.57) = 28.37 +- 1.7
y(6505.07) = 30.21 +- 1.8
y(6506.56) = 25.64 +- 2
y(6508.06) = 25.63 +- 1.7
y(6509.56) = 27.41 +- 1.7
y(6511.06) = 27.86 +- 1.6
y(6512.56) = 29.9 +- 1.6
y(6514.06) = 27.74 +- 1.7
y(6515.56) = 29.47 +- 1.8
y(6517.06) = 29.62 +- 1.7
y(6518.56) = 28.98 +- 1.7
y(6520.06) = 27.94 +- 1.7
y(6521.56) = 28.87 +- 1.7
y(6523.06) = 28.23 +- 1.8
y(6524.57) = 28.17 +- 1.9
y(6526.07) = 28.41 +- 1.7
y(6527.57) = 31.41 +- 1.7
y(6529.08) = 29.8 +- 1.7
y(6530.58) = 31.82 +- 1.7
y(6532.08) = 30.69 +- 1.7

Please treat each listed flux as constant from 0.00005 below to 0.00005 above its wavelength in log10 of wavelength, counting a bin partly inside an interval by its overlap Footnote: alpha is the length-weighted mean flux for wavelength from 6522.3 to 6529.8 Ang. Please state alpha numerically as 29.2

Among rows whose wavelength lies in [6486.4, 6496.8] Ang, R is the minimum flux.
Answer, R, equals 21.27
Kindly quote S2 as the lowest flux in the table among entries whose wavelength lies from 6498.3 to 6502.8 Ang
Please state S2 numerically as 22.54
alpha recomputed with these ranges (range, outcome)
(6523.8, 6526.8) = 28.2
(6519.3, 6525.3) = 28.3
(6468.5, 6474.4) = 29.2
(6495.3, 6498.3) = 22.3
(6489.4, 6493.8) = 29.1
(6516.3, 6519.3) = 29.3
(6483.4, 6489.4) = 27.1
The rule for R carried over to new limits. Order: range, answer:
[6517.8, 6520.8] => 27.94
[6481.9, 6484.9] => 28.27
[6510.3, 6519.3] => 27.74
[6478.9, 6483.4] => 26.56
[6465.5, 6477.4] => 25.16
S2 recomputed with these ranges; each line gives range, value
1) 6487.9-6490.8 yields 25.21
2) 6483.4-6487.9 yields 27.25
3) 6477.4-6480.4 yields 28.09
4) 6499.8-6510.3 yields 25.1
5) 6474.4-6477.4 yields 27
